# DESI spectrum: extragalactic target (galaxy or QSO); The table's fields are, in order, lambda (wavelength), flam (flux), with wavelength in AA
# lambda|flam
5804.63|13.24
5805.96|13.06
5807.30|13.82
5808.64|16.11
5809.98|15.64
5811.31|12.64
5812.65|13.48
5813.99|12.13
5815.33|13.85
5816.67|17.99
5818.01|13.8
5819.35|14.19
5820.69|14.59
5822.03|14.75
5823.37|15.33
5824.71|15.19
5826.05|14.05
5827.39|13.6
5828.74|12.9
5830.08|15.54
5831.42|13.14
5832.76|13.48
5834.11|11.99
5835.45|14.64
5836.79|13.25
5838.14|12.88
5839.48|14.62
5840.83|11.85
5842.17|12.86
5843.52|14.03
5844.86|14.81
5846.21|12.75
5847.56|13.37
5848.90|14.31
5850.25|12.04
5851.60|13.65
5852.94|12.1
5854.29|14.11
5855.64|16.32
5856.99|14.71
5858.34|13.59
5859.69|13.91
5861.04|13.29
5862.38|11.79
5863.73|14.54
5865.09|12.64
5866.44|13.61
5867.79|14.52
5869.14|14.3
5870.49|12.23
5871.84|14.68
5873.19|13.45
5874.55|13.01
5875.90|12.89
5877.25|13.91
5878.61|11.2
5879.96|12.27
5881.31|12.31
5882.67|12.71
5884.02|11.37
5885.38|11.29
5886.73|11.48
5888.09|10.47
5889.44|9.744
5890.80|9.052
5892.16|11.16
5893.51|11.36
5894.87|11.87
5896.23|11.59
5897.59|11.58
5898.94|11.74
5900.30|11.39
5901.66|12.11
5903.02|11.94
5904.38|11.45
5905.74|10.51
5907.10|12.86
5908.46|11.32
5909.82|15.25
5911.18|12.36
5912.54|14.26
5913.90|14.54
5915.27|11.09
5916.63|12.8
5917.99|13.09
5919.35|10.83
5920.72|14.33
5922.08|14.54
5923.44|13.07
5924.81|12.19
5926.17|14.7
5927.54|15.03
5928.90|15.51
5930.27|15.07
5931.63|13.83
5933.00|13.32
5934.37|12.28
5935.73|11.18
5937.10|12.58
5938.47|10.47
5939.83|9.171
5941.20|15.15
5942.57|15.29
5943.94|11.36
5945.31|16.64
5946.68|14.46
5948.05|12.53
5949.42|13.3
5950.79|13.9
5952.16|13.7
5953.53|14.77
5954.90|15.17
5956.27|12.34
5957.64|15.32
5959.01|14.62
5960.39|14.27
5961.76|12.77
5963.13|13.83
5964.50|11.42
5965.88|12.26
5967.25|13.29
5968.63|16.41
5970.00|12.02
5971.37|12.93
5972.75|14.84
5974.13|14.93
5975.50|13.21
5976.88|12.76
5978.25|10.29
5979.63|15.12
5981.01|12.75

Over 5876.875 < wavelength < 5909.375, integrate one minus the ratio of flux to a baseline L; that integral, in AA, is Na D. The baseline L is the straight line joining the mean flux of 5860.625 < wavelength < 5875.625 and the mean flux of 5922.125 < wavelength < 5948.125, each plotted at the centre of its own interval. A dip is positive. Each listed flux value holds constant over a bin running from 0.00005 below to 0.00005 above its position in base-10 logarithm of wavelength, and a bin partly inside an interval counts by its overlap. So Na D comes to 4.60 AA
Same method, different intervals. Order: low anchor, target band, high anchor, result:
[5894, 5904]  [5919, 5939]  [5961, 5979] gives -1.6 AA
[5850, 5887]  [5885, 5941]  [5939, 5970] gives 4.6 AA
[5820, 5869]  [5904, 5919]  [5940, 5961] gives 1.4 AA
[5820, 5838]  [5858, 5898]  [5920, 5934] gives 4.7 AA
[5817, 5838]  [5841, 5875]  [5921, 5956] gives 0.8 AA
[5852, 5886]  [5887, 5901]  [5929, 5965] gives 2.4 AA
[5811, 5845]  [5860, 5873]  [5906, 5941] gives 0.0 AA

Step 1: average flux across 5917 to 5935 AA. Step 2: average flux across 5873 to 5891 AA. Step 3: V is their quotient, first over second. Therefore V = 1.2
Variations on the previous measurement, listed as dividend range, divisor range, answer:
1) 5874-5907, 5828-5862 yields 0.85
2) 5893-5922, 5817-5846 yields 0.89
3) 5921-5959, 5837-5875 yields 1.00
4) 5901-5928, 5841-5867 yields 0.95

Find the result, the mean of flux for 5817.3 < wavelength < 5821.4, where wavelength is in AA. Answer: 14.2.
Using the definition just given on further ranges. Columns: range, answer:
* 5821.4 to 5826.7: 14.8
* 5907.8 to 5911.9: 13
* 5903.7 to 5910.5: 12.3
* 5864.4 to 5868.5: 13.6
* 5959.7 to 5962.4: 13.5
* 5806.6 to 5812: 14.5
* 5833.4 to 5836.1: 13.3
